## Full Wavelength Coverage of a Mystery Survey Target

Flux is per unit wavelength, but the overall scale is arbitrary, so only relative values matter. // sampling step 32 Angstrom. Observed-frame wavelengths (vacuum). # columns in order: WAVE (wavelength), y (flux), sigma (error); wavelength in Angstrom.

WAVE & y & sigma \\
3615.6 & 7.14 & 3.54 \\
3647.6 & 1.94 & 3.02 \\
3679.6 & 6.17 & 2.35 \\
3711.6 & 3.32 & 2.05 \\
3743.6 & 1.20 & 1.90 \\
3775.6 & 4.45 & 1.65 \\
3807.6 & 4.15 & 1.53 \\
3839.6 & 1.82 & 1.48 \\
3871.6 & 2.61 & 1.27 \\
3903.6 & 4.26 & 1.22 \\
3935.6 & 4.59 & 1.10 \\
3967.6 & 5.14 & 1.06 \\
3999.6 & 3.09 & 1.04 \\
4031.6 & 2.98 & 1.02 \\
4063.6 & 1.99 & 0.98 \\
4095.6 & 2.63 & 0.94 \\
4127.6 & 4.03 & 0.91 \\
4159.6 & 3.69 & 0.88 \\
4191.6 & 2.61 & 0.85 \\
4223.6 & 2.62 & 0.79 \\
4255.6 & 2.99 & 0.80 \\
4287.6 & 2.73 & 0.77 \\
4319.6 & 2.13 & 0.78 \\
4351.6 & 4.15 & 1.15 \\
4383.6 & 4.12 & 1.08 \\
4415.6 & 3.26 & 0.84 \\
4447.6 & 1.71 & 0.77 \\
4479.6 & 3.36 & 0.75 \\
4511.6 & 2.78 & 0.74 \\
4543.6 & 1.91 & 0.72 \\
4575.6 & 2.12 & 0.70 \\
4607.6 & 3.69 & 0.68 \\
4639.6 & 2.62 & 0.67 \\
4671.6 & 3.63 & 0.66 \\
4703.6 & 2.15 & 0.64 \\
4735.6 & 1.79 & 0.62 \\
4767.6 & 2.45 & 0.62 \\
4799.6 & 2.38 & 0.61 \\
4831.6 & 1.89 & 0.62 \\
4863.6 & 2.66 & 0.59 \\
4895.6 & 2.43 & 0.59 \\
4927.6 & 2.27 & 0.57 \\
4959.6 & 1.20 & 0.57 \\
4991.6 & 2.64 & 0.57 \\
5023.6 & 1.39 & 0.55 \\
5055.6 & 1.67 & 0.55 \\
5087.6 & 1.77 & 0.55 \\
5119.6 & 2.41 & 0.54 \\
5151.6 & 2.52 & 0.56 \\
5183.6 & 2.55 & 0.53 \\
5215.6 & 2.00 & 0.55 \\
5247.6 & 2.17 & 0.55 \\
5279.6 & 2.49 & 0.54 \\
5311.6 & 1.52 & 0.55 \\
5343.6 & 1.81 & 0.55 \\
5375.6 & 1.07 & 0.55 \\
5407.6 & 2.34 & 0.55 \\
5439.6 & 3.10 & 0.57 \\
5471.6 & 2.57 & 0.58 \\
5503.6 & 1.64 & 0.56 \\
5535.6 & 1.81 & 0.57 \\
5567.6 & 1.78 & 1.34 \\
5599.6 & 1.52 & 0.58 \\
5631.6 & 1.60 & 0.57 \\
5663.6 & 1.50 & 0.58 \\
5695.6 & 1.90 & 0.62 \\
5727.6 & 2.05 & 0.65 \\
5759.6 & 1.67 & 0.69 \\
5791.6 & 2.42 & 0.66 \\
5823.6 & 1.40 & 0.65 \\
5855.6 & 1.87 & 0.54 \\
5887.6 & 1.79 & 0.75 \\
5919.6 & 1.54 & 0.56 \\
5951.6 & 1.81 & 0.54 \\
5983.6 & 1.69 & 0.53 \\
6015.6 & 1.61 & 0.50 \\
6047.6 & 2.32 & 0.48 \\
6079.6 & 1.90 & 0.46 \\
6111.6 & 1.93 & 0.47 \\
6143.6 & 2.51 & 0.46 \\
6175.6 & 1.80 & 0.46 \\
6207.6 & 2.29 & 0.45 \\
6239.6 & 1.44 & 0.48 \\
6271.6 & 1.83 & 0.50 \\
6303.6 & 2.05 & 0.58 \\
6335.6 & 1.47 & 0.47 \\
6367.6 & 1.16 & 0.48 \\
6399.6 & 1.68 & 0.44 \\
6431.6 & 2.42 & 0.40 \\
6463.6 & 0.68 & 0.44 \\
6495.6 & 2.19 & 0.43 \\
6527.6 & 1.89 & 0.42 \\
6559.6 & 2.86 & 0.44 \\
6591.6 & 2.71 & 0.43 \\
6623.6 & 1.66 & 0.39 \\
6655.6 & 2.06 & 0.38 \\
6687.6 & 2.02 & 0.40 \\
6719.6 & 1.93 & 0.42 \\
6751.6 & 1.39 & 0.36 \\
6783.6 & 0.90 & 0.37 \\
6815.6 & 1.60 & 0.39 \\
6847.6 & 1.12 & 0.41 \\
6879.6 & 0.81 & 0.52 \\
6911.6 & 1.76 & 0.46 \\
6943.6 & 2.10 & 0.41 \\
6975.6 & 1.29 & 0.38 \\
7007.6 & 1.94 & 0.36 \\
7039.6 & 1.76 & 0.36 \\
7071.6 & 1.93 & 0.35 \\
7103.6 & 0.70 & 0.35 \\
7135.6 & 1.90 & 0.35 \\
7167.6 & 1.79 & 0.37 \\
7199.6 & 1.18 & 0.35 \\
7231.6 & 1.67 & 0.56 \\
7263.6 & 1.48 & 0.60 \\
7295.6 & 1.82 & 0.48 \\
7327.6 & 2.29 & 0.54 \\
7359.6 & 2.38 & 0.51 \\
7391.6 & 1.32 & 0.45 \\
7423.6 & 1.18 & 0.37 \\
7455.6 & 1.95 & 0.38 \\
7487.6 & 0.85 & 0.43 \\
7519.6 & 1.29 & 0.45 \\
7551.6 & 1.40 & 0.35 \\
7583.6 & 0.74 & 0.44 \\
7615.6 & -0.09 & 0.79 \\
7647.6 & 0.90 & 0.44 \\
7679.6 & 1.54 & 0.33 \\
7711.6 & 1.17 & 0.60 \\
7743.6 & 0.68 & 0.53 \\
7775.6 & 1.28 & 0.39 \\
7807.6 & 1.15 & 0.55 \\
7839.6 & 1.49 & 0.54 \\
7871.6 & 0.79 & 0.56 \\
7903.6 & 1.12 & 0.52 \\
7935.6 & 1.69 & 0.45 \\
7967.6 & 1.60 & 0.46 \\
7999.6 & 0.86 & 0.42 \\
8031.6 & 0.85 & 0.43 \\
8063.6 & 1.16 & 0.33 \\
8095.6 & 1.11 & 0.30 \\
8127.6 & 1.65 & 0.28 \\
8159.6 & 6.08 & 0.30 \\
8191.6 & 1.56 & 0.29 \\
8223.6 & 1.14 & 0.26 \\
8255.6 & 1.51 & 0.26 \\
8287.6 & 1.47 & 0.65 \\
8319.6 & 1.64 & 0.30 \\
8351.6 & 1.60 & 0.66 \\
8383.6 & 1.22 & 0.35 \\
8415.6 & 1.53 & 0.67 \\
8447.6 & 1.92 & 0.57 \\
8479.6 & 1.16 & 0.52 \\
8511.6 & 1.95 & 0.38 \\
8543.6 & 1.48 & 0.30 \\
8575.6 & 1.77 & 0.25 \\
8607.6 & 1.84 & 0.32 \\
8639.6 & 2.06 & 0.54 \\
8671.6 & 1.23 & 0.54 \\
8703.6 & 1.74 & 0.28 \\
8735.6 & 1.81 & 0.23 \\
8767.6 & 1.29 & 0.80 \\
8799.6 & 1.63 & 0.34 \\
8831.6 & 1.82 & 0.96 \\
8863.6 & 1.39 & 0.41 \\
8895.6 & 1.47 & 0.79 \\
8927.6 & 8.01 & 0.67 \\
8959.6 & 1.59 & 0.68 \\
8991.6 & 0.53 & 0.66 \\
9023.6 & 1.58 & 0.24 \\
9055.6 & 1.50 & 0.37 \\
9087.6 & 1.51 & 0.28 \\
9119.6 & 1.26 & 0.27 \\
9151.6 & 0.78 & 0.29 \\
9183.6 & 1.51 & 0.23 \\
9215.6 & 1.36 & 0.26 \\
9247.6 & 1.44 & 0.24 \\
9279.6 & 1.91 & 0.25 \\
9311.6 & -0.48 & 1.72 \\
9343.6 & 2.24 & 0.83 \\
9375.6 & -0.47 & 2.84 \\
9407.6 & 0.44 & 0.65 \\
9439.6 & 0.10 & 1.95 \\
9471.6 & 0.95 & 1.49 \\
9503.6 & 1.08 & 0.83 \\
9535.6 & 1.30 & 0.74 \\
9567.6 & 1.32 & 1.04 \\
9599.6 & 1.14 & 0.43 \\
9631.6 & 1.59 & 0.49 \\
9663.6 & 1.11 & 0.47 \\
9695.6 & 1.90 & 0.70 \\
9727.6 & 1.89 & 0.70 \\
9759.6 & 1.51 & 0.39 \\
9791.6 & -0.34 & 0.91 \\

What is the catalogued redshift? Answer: 1.19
